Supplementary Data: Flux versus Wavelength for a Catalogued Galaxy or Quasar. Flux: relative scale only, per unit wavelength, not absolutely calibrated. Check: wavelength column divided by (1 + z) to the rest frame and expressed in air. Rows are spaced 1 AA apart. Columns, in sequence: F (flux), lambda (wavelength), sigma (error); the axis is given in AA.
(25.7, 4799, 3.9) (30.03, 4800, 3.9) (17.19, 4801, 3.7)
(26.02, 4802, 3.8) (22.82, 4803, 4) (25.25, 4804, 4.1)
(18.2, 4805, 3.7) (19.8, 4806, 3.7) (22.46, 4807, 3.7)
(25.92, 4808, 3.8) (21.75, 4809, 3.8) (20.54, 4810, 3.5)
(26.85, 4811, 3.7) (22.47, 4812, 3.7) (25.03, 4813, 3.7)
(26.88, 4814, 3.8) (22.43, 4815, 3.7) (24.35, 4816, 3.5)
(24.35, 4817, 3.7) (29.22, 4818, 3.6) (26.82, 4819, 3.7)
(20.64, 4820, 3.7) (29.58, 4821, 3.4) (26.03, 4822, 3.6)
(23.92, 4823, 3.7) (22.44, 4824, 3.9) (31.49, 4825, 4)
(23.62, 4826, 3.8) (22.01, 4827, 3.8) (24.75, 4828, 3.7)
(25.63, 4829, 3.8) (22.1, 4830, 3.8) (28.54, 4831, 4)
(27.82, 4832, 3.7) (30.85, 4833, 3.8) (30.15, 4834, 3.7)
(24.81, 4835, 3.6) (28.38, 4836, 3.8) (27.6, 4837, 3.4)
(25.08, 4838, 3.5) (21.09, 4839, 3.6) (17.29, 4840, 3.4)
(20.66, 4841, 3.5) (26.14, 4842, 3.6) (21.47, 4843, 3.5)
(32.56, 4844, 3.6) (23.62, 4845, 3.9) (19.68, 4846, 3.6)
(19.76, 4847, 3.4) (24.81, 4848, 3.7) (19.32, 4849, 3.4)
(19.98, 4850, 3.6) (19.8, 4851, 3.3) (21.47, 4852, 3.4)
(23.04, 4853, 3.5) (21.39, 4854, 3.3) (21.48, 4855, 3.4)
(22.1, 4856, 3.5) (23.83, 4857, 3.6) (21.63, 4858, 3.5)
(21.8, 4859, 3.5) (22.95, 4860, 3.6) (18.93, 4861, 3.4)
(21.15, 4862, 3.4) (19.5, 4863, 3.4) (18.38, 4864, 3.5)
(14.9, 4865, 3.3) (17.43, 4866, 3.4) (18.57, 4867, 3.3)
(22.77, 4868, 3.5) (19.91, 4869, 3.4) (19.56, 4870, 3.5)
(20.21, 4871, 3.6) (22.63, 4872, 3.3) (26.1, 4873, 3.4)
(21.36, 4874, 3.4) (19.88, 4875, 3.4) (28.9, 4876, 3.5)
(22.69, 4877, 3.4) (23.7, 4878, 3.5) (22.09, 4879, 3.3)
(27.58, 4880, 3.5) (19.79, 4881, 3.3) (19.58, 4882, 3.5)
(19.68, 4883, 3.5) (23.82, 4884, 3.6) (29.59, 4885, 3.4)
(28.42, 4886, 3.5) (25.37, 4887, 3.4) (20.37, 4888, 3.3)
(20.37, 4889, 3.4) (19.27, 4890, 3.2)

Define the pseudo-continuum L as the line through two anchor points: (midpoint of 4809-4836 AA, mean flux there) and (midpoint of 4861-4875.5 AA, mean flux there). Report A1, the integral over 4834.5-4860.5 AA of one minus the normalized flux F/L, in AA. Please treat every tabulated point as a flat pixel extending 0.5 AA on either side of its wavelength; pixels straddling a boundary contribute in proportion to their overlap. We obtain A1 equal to -0.2 AA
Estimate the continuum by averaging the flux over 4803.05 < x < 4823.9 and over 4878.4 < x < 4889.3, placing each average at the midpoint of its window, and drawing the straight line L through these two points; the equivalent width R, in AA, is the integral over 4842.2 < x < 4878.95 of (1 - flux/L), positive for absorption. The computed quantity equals 3.1 AA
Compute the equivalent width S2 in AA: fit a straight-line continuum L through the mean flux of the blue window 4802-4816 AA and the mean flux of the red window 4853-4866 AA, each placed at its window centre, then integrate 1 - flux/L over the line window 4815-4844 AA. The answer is -4.09 AA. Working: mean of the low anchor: 23.3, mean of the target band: 25.3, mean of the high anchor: 20.6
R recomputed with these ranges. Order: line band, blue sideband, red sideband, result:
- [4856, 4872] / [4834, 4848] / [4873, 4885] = 2.2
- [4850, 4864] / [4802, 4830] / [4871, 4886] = 1.4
